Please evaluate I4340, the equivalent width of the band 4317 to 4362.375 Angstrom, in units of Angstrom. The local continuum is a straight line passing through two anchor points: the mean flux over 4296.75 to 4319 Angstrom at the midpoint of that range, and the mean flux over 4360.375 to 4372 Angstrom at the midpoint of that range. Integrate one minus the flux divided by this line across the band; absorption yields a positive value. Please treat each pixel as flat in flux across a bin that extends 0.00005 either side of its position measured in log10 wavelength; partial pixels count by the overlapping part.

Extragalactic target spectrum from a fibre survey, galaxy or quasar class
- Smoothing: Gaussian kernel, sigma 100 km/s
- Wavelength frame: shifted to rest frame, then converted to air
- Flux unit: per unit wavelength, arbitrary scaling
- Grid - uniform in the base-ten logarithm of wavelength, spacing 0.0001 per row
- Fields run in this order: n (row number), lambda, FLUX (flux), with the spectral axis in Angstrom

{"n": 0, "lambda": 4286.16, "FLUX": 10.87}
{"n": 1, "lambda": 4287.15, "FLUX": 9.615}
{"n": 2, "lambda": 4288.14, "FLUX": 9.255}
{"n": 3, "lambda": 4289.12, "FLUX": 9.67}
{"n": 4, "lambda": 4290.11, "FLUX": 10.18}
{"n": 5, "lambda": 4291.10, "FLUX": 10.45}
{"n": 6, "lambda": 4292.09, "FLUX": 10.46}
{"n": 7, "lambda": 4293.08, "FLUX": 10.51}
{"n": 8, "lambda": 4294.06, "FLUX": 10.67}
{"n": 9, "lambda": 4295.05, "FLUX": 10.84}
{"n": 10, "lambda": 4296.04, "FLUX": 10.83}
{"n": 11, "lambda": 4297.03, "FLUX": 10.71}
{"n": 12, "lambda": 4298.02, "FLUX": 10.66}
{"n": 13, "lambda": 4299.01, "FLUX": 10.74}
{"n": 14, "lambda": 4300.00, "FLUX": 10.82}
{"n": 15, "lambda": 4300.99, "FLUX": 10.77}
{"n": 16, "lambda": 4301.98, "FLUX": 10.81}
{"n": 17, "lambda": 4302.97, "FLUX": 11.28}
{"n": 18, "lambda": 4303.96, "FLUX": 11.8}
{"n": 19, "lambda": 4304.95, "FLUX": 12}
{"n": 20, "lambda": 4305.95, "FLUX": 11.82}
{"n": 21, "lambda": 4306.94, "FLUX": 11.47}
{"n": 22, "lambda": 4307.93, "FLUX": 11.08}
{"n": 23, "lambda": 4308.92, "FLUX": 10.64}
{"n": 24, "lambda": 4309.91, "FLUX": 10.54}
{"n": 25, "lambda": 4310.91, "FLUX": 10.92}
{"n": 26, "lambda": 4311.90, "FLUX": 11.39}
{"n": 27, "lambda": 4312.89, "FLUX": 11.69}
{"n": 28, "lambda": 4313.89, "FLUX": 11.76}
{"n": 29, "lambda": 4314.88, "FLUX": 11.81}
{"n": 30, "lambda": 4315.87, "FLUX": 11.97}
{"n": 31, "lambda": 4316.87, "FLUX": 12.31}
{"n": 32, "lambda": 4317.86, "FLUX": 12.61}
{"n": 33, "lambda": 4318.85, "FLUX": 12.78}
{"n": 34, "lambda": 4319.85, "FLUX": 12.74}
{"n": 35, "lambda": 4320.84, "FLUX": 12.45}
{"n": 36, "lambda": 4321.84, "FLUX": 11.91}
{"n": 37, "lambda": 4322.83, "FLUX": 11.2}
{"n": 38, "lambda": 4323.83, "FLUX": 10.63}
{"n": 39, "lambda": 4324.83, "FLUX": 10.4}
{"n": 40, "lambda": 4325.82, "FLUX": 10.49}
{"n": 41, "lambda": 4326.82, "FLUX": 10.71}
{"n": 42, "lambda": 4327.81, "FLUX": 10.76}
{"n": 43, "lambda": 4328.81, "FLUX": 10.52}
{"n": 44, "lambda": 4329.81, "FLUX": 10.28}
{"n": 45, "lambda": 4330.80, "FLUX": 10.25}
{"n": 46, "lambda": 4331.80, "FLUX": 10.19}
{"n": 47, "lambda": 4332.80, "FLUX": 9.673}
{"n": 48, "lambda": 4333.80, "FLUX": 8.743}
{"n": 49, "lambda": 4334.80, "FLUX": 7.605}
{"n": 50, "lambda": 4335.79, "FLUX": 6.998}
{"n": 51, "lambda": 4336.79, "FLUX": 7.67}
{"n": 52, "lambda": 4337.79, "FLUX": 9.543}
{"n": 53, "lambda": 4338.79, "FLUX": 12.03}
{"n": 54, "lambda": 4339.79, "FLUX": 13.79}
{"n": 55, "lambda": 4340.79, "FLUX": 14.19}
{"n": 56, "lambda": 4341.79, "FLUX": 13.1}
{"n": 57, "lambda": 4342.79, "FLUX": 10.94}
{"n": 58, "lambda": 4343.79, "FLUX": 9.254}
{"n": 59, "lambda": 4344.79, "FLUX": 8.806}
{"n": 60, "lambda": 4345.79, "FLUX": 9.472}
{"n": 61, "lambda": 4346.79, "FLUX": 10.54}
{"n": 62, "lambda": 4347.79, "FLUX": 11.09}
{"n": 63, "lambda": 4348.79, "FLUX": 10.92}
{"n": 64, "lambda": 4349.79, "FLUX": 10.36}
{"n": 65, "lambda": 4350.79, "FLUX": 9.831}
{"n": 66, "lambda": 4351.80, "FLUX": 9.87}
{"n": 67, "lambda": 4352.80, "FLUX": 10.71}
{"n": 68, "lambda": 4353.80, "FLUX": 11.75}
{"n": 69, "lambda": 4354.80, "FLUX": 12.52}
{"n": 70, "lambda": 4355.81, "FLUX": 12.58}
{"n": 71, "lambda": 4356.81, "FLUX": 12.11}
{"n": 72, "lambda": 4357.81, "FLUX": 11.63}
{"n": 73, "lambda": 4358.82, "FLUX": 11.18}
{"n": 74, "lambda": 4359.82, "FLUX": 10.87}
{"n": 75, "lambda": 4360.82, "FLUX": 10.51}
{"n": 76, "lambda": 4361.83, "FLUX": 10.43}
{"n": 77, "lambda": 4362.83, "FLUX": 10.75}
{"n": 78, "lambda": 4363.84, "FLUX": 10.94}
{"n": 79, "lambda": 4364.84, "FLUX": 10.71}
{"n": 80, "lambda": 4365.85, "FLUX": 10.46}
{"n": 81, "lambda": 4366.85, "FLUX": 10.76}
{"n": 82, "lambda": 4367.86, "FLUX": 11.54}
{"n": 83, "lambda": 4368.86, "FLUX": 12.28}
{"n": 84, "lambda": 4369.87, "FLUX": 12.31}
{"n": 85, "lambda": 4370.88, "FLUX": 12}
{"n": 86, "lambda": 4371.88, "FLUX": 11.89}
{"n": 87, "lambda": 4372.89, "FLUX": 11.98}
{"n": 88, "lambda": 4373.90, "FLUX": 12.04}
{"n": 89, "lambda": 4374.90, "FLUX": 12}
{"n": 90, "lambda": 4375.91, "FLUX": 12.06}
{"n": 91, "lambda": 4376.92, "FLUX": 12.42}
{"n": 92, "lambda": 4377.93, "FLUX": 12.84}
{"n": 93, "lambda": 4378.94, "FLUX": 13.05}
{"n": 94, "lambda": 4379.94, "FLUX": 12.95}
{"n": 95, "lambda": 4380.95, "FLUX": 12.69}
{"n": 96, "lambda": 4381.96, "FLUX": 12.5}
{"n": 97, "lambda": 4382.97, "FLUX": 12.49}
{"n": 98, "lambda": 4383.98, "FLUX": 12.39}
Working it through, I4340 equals 1.85 Angstrom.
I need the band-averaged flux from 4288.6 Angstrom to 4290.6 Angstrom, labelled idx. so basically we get 9.94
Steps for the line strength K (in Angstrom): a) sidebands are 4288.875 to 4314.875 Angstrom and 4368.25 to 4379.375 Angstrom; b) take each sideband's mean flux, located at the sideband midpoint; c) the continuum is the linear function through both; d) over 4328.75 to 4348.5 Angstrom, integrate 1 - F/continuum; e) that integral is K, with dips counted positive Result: 2.36 Angstrom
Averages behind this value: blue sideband 11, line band 10.2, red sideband 12.2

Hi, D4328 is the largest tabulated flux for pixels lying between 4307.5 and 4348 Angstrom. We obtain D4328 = 14.19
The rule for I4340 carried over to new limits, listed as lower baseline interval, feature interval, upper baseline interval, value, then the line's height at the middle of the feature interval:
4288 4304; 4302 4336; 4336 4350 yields -1.0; 10.7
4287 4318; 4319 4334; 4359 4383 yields 0.6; 11.3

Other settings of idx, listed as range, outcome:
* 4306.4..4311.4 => 10.9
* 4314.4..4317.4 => 12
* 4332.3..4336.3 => 8.26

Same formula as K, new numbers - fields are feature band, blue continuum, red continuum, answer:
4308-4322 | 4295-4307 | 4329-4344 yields -1.3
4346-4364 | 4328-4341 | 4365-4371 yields -0.2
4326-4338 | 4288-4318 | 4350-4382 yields 2.0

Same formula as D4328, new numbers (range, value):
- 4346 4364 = 12.58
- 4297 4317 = 12.31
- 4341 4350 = 13.1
